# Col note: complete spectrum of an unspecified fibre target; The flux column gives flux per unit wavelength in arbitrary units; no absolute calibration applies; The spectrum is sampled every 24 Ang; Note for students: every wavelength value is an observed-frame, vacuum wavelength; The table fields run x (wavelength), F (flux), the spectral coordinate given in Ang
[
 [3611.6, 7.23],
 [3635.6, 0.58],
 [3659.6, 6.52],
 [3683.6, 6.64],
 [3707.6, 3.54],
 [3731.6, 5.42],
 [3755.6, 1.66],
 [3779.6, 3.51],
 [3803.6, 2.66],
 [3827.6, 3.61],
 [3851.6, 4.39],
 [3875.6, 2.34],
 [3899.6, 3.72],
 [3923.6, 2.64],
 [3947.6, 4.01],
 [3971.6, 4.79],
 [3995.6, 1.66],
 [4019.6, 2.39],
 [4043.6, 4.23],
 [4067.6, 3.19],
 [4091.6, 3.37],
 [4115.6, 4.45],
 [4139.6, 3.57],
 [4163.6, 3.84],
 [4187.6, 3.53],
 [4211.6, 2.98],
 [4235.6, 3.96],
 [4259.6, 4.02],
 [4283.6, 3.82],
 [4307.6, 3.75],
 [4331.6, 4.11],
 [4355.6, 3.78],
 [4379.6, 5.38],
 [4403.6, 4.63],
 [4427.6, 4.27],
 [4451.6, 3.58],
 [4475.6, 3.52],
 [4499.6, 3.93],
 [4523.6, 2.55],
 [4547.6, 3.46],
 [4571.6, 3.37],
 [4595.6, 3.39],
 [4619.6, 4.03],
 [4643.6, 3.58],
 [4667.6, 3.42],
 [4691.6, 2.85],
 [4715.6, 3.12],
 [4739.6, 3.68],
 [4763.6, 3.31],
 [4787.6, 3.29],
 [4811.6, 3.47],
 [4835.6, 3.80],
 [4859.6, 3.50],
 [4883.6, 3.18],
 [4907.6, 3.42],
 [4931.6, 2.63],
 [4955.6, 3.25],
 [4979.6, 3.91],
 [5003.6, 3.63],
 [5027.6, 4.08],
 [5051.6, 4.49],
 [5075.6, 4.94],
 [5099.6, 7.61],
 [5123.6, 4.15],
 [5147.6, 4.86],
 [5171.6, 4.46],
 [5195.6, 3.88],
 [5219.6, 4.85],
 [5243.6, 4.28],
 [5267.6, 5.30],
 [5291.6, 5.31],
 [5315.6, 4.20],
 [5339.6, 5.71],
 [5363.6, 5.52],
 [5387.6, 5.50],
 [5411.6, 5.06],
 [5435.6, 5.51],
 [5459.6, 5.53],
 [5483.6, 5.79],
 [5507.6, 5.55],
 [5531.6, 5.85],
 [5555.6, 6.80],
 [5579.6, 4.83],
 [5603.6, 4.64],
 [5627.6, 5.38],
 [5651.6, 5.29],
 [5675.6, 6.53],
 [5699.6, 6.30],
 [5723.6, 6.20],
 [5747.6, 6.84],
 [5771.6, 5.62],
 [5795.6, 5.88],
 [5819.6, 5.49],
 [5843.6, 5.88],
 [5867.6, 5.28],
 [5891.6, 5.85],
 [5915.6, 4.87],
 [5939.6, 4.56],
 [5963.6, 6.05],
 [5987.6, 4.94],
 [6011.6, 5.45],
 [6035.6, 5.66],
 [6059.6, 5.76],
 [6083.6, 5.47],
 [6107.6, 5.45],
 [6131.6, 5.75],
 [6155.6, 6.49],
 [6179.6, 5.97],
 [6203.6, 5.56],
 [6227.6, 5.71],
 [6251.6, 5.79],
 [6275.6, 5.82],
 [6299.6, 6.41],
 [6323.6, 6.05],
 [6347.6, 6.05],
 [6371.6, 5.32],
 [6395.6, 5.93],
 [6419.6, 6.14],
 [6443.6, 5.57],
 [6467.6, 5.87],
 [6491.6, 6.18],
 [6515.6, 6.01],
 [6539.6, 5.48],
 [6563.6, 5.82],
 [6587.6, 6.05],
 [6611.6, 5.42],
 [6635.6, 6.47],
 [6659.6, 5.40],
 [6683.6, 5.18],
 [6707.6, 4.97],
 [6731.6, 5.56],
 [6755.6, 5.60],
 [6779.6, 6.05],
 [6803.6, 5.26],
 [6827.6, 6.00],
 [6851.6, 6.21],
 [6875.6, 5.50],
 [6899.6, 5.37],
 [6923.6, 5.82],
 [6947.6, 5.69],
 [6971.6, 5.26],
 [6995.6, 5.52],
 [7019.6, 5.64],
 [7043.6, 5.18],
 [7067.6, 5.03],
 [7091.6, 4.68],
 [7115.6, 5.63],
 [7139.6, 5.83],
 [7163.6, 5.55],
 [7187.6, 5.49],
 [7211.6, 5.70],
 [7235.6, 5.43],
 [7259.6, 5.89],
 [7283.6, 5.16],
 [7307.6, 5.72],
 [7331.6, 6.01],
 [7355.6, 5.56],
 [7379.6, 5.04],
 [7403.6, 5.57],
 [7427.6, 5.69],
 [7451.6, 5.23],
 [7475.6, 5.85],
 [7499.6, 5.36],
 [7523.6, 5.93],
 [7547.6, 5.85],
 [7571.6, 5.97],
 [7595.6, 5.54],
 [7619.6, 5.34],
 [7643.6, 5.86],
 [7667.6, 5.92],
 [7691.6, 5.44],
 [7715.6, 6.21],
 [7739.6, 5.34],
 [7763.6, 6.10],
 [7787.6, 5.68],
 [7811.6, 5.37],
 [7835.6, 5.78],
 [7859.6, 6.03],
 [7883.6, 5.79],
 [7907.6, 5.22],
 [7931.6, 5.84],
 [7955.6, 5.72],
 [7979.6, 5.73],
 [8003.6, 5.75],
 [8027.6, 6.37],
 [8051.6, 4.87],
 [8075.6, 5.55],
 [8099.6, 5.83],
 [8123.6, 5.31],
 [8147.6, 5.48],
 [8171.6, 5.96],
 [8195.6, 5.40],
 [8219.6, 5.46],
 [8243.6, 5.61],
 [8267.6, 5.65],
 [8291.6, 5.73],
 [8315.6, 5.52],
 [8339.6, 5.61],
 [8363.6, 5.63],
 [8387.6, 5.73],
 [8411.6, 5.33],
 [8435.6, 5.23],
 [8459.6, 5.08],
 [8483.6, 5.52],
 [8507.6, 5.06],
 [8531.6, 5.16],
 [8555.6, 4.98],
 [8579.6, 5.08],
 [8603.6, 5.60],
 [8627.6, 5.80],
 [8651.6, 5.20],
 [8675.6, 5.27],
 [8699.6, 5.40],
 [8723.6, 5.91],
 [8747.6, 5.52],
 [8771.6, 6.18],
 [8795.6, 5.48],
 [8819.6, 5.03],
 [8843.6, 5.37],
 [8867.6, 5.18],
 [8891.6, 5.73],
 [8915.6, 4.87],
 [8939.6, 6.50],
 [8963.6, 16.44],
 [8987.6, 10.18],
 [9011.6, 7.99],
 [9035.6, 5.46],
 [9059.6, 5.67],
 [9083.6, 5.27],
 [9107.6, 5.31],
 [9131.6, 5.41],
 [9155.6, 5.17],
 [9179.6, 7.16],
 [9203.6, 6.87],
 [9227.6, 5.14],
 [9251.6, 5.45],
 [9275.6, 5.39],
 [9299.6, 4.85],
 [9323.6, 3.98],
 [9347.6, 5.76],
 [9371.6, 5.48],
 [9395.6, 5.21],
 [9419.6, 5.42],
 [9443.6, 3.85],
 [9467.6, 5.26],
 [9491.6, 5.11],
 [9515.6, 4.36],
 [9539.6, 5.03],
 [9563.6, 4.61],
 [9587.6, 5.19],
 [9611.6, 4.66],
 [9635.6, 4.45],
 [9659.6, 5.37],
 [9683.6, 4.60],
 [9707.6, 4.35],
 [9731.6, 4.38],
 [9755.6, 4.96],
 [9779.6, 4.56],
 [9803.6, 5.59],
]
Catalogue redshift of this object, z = 0.367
